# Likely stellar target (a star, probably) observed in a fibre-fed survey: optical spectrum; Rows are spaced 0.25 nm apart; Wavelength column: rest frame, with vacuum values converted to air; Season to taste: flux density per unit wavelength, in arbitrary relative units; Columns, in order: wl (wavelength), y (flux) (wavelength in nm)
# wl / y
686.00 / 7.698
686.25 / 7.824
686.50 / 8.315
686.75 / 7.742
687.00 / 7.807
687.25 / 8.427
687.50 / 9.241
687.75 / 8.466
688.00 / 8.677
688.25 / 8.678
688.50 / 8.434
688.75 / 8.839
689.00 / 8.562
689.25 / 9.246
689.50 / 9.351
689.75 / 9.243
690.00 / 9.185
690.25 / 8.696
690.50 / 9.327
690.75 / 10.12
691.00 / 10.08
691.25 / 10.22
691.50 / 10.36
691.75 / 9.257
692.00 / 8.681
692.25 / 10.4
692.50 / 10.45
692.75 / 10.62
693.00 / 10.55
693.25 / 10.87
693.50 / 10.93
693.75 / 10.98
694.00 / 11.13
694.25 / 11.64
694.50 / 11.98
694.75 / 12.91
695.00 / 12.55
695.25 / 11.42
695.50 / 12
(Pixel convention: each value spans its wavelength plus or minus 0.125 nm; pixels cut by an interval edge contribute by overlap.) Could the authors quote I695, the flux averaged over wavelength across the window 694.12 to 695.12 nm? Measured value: 12.3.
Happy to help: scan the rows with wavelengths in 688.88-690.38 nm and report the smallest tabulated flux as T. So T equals 8.562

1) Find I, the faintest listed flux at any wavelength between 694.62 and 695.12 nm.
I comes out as 12.55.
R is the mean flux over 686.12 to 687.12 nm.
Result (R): 7.92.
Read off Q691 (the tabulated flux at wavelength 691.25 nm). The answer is 10.22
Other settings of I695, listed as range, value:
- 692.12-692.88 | 10.5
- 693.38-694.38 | 11.2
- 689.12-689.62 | 9.29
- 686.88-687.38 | 8.13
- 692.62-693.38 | 10.7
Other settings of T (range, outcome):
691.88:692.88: 8.681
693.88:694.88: 11.13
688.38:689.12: 8.434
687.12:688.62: 8.427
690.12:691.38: 8.696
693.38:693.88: 10.93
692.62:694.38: 10.55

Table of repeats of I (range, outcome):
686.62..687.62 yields 7.742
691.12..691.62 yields 10.22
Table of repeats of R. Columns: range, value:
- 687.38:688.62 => 8.7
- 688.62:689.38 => 8.88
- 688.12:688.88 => 8.65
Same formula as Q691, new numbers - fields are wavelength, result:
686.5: 8.315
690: 9.185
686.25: 7.824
